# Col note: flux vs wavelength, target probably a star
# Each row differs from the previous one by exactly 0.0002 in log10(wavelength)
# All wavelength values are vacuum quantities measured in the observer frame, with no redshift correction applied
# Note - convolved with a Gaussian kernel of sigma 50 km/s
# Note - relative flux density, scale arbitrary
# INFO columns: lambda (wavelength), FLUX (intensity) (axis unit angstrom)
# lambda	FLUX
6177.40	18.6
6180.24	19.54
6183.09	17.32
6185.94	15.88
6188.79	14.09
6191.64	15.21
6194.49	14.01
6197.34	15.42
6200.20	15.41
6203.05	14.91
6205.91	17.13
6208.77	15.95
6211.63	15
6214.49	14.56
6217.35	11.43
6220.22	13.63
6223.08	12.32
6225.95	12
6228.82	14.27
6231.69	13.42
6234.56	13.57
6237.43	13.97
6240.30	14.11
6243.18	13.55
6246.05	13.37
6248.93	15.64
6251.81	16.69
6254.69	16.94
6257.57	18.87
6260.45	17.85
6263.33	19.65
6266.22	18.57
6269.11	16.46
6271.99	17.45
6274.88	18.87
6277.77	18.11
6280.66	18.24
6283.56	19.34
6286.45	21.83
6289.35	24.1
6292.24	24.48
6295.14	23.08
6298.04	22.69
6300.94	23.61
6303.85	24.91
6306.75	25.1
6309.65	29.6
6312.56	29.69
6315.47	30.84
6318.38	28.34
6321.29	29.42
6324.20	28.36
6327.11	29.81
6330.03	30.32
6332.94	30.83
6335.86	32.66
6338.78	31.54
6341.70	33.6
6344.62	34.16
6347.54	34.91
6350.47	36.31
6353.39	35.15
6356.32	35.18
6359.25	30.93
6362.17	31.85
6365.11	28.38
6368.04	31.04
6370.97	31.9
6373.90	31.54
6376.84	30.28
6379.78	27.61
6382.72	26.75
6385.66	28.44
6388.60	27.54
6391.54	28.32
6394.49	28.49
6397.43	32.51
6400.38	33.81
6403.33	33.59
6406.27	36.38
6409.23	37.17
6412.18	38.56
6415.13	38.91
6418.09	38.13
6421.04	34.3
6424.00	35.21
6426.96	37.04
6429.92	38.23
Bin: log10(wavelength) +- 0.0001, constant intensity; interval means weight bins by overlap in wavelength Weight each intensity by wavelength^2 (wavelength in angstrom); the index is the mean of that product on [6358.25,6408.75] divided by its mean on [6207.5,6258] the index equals 2.2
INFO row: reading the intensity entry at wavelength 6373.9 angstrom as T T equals 31.54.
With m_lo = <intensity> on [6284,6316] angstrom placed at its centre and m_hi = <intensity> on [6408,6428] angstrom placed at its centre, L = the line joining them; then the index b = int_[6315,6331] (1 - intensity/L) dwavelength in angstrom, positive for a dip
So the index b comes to -1.2 angstrom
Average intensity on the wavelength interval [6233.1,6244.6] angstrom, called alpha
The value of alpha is 13.8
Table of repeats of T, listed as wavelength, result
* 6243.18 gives 13.55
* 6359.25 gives 30.93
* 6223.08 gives 12.32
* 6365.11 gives 28.38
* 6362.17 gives 31.85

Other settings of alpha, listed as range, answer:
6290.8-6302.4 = 23.4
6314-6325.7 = 29.2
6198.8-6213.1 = 15.7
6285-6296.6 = 23.4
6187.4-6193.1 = 14.7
